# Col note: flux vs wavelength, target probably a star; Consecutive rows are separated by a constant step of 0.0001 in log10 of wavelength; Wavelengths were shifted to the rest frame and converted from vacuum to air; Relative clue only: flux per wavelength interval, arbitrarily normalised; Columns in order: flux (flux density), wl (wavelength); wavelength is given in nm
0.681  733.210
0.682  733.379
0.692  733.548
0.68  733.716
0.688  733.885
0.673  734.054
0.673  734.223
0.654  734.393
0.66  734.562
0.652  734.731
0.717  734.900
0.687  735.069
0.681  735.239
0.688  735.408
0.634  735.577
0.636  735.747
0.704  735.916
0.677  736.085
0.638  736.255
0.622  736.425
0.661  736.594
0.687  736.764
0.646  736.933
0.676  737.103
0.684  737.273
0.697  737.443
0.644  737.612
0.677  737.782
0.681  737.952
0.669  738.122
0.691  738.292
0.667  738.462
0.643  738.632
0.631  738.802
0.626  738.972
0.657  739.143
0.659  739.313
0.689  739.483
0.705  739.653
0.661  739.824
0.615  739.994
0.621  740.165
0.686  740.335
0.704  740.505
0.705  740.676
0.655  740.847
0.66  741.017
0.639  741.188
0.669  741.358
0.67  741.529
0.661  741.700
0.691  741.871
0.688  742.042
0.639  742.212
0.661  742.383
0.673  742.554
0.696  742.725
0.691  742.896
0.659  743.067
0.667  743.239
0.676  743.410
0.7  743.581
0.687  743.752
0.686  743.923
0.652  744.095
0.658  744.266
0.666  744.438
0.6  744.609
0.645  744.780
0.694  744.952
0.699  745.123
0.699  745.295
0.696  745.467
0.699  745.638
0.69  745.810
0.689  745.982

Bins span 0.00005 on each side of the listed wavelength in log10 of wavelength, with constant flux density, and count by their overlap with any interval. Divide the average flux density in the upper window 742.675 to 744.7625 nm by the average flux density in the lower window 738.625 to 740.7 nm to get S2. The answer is 1.01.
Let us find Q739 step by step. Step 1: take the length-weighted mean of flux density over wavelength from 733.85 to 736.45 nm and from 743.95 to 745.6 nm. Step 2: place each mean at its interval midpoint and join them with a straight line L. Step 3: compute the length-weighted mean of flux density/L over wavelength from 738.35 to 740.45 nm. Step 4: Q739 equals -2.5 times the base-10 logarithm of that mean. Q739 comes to 0.020 mag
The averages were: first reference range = 0.668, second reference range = 0.669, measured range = 0.656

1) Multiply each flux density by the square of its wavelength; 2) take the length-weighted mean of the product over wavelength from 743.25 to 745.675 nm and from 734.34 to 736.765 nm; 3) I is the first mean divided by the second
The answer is 1.04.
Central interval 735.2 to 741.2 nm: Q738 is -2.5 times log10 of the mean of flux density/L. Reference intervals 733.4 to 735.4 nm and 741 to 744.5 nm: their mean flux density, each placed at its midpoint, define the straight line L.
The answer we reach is 0.017 mag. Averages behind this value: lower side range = 0.678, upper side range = 0.671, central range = 0.665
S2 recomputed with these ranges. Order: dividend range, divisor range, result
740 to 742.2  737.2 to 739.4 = 1.01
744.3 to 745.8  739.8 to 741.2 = 1.02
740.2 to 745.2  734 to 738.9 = 1.01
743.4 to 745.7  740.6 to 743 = 1.01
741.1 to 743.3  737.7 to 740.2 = 1.01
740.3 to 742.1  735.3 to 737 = 1.02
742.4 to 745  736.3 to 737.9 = 1.01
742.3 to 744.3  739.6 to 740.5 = 1.02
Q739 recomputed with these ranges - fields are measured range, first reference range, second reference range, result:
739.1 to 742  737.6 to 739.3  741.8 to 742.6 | -0.004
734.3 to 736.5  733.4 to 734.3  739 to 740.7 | 0.021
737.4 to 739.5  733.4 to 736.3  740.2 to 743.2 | 0.017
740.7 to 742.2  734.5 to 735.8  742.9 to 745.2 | 0.004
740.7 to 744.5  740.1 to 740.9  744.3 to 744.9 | -0.020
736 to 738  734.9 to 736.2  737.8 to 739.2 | 0.002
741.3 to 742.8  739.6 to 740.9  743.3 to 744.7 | -0.008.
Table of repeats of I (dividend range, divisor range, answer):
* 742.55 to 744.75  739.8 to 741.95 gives 1.01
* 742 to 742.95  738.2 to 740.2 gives 1.04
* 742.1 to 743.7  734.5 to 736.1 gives 1.02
